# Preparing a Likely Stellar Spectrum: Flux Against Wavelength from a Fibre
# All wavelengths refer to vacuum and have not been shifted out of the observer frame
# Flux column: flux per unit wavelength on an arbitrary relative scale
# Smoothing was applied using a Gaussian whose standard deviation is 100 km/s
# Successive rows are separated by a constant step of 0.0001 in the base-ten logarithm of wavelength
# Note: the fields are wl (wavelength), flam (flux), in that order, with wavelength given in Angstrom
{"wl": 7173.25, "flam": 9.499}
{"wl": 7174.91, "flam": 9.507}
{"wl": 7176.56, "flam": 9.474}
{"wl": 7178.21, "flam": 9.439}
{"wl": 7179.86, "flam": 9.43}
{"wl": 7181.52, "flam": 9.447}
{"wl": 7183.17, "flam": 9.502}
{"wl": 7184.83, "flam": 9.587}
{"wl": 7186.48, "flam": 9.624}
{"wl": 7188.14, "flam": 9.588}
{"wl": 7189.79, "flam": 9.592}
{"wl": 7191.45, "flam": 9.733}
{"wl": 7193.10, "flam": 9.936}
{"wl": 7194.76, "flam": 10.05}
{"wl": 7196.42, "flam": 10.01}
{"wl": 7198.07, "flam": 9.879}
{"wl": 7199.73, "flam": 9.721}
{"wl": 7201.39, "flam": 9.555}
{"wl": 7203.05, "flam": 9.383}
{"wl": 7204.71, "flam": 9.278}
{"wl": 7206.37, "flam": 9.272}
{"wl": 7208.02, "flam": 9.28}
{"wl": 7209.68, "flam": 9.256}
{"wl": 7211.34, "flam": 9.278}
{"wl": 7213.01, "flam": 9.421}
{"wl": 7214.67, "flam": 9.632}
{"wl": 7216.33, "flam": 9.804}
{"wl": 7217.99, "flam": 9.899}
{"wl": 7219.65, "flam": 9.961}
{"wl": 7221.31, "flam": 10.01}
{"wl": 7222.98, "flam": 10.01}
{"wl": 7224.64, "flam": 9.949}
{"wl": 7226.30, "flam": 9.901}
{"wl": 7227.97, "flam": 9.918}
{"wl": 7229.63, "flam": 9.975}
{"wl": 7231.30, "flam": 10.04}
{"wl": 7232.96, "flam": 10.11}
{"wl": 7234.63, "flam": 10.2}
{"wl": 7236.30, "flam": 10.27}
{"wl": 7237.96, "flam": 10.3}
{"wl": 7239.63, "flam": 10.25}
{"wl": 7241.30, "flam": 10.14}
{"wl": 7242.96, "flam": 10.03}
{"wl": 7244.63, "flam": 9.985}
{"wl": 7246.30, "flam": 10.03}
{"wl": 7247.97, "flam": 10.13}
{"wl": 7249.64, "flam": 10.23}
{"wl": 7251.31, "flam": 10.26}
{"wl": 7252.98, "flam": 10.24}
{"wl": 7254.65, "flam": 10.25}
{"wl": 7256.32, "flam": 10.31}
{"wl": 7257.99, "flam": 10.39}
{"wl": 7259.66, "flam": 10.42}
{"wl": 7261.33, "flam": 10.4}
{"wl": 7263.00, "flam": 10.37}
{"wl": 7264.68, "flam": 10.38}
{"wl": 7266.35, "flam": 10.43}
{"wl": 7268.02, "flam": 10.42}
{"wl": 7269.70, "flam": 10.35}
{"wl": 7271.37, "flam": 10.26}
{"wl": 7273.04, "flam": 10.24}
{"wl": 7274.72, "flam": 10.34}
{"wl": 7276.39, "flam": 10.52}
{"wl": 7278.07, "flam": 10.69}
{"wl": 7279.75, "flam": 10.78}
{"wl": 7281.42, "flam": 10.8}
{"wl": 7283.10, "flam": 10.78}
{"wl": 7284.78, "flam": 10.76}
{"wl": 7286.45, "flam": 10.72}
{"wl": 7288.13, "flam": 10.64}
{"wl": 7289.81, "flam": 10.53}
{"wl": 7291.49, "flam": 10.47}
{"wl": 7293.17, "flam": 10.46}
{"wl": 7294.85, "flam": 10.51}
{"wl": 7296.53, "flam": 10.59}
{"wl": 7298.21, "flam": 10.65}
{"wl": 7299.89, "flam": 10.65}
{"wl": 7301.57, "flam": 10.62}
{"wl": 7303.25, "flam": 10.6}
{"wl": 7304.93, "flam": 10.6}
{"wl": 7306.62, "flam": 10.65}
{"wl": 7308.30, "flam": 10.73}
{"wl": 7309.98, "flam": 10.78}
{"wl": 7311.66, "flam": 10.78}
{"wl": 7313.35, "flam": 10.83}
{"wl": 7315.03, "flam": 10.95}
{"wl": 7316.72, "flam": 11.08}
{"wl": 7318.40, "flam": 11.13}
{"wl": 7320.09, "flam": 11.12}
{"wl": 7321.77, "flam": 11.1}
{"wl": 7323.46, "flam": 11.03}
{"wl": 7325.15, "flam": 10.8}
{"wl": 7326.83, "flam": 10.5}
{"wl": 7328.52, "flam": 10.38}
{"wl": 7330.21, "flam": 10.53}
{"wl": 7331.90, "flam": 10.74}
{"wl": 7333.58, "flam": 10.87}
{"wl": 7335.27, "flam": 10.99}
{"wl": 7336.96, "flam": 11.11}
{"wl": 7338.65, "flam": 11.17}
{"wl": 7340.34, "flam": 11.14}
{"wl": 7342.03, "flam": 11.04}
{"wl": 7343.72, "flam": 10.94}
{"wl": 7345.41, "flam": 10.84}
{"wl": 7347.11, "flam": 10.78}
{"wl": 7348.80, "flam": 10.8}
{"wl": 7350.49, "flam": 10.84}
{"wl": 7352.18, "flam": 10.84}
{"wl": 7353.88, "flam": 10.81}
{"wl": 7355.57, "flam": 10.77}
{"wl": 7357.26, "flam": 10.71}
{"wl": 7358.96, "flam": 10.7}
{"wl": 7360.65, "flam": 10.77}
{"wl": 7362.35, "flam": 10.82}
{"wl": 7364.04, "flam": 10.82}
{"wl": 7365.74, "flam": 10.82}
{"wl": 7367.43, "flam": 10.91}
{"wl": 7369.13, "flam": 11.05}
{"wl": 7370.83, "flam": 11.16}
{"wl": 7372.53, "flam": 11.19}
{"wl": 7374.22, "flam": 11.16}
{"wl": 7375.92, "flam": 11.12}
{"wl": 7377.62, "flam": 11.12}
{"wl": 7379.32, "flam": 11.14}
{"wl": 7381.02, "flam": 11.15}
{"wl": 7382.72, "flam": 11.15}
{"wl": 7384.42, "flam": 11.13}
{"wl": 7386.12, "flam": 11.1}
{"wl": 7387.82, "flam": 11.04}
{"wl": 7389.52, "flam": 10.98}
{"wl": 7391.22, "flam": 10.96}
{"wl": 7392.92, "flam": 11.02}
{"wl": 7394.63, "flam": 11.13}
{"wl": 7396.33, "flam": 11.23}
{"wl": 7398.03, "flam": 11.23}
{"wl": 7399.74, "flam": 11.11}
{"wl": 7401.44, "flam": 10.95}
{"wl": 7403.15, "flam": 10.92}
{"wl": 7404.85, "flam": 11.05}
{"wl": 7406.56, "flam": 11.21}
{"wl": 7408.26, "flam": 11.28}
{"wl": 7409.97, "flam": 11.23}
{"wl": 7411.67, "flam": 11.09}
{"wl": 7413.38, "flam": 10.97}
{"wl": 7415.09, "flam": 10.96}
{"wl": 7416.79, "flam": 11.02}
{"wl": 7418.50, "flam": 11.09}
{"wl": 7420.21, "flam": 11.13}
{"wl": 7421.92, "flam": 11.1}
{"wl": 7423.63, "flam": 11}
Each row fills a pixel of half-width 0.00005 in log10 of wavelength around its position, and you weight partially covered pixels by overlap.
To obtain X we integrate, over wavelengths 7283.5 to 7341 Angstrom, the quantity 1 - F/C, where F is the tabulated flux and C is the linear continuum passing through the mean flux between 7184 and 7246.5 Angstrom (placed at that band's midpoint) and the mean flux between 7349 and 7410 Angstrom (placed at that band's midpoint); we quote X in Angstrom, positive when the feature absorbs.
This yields -1.4 Angstrom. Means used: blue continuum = 9.81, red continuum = 11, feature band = 10.8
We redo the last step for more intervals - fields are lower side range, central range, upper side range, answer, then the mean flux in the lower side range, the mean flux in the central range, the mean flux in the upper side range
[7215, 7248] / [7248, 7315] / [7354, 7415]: -1.0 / 10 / 10.5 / 11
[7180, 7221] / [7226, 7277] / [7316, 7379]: -0.8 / 9.61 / 10.2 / 10.9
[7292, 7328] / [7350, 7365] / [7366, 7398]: 0.3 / 10.8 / 10.8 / 11.1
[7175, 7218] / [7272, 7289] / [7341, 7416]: -0.6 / 9.57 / 10.6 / 11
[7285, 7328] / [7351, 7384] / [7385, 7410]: 0.0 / 10.7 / 11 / 11.1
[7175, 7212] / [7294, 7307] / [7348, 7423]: -0.3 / 9.56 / 10.6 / 11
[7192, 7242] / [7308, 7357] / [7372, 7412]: -0.9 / 9.82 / 10.9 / 11.1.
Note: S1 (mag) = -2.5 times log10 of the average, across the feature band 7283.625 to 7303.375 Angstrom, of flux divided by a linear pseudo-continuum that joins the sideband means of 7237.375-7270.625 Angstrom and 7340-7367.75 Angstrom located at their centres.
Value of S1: -0.01 mag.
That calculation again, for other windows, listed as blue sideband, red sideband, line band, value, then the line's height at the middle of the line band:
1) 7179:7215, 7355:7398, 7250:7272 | -0.03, 10.1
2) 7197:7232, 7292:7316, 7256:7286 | -0.02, 10.3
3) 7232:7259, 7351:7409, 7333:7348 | -0.02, 10.8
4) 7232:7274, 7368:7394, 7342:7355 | 0.00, 10.9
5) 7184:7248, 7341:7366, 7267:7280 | -0.02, 10.2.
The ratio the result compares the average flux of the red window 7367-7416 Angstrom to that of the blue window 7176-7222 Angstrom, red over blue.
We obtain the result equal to 1.15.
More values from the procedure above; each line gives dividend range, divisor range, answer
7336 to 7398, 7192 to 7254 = 1.11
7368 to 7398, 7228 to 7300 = 1.07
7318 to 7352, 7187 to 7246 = 1.11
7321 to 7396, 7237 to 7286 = 1.06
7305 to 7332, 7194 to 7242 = 1.10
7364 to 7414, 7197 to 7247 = 1.13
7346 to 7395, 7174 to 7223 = 1.14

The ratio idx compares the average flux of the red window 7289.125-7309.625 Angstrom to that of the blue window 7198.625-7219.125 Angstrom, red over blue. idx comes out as 1.12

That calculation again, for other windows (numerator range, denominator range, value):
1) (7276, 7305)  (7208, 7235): 1.08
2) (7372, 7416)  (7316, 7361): 1.02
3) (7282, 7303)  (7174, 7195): 1.11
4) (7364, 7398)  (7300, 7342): 1.02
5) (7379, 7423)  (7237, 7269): 1.08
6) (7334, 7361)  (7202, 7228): 1.13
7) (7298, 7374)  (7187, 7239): 1.11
